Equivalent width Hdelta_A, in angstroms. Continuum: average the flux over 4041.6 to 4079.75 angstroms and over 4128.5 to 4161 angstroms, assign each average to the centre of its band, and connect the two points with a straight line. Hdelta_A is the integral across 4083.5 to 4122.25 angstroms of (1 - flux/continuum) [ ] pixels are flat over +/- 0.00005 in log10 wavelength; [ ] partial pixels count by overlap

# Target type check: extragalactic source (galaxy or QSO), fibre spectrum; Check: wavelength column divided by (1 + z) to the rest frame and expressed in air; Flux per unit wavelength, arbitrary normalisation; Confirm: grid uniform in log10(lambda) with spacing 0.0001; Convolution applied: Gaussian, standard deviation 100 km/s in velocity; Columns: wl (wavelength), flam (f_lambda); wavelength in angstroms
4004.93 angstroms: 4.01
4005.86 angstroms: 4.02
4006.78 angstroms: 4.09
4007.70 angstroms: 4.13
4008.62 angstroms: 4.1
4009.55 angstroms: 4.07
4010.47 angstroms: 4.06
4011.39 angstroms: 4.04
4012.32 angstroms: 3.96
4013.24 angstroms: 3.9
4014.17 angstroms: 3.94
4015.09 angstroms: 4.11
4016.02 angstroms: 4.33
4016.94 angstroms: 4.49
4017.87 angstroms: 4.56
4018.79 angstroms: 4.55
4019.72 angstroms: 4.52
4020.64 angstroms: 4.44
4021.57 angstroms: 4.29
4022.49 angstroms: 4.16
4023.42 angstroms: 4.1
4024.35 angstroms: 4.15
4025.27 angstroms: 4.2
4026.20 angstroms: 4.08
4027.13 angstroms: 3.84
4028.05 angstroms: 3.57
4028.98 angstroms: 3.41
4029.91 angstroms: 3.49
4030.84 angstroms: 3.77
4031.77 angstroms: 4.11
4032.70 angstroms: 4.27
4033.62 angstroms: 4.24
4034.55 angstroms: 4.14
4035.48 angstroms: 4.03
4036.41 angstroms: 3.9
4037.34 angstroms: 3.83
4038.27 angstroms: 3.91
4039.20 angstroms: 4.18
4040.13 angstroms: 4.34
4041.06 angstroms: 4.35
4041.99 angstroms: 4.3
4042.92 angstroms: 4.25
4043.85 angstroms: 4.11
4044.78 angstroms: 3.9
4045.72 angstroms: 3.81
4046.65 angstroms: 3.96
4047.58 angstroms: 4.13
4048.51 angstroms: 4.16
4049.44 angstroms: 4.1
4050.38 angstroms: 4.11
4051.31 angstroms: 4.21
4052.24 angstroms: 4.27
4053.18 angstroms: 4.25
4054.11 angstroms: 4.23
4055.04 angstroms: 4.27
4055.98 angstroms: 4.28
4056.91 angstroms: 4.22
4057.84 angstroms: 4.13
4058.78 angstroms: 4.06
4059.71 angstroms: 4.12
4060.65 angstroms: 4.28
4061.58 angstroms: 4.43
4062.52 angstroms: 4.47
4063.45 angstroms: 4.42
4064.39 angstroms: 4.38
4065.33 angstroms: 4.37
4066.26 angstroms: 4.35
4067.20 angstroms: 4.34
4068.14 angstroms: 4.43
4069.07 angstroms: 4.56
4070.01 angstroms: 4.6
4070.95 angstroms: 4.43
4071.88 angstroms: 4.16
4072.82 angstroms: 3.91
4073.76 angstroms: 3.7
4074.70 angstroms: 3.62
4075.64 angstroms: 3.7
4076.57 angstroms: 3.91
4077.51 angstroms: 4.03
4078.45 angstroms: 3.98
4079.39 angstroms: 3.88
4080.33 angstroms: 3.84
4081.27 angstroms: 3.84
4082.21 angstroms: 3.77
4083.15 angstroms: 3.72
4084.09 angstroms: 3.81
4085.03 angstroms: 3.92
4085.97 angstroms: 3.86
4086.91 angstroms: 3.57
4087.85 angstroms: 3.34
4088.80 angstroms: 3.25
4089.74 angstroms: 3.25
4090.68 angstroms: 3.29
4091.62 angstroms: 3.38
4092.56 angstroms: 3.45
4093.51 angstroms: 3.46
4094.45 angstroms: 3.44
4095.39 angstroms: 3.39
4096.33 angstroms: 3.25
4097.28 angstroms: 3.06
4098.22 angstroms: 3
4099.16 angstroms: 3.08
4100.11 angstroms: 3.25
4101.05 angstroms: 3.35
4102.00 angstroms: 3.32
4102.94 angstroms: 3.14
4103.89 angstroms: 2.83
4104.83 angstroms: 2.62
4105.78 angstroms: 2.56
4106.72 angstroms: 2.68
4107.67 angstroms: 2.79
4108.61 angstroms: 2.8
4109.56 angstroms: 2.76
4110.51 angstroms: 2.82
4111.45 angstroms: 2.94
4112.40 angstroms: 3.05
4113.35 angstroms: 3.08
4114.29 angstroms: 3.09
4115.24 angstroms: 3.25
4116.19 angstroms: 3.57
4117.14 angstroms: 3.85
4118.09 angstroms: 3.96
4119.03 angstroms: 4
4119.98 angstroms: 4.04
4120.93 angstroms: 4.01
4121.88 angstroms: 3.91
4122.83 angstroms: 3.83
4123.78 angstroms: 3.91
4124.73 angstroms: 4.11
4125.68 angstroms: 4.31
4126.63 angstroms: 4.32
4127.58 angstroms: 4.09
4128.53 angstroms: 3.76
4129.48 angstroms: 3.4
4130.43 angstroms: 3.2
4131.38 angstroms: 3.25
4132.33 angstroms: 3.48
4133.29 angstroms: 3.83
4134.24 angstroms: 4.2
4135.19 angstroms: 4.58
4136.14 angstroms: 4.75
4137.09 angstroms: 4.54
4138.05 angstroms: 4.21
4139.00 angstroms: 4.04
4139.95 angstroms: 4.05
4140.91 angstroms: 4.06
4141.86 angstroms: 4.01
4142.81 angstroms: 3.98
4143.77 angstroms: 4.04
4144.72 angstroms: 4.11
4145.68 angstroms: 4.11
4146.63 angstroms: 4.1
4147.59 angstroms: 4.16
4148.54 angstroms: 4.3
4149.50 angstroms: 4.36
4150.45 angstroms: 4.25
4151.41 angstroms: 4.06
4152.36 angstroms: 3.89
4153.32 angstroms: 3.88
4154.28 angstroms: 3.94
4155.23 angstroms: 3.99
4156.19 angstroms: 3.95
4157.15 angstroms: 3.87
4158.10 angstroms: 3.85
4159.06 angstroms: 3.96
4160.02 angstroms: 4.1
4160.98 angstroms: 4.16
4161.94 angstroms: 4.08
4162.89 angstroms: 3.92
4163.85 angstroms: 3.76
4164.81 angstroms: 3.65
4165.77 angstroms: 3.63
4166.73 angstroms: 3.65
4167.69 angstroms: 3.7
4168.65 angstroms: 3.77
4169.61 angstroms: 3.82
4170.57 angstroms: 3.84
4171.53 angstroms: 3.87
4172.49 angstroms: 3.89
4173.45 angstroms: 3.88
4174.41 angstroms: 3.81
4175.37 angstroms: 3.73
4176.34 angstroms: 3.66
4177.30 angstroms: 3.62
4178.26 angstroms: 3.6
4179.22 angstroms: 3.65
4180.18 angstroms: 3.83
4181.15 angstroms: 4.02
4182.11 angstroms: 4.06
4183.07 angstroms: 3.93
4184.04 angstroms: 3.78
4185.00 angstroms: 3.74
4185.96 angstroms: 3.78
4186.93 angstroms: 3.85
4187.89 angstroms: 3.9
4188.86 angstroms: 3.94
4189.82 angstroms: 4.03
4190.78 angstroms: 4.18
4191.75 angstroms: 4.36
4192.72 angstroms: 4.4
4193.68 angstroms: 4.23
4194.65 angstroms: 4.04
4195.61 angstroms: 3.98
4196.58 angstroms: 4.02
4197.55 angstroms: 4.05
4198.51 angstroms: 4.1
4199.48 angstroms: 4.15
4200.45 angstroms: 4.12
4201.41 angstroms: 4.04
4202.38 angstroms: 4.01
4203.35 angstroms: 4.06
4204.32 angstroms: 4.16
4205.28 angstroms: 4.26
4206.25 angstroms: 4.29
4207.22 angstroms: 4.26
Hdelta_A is 7.4 angstroms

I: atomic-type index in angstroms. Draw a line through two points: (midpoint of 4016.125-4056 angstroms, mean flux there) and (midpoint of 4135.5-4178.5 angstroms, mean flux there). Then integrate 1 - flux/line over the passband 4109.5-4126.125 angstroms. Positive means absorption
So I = 1.7 angstroms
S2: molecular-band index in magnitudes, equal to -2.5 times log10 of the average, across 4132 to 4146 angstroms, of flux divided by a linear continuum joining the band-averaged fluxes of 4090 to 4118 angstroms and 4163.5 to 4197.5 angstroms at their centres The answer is -0.19 mag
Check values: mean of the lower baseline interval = 3.13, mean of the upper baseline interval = 3.88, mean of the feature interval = 4.14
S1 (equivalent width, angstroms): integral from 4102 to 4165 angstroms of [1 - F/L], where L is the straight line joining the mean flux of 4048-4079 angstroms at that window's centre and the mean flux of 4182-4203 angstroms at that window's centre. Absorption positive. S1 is 5.3 angstroms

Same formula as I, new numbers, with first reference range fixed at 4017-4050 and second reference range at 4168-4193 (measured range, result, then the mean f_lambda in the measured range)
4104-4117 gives 3.4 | 2.95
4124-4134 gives 0.4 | 3.79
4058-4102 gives 2.3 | 3.81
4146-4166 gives -0.4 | 4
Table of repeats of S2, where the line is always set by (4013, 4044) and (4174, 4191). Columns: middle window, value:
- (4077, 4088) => 0.06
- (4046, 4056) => -0.02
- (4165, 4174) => 0.02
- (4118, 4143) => -0.02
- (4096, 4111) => 0.32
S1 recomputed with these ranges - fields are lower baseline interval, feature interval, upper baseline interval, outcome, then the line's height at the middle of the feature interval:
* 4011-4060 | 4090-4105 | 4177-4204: 3.1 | 4.06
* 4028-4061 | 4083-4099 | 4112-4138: 2.1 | 3.94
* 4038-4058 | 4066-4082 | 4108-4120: -1.0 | 3.82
